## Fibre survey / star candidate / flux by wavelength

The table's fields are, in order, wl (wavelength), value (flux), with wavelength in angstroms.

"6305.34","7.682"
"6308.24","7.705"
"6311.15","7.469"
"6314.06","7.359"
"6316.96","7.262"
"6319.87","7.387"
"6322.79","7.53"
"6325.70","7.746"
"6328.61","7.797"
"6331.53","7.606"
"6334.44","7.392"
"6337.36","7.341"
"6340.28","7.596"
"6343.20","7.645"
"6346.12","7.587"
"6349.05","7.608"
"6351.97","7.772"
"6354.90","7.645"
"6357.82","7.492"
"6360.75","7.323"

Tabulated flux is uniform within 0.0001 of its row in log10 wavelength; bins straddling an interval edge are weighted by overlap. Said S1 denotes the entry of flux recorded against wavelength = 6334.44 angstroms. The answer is 7.392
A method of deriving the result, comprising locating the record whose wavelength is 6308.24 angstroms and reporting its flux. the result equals 7.705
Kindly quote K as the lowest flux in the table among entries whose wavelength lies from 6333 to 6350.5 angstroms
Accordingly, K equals 7.341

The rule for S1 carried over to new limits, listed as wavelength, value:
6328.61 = 7.797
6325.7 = 7.746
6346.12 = 7.587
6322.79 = 7.53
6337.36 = 7.341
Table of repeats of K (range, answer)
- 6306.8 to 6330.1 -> 7.262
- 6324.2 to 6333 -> 7.606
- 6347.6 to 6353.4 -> 7.608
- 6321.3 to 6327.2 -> 7.53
